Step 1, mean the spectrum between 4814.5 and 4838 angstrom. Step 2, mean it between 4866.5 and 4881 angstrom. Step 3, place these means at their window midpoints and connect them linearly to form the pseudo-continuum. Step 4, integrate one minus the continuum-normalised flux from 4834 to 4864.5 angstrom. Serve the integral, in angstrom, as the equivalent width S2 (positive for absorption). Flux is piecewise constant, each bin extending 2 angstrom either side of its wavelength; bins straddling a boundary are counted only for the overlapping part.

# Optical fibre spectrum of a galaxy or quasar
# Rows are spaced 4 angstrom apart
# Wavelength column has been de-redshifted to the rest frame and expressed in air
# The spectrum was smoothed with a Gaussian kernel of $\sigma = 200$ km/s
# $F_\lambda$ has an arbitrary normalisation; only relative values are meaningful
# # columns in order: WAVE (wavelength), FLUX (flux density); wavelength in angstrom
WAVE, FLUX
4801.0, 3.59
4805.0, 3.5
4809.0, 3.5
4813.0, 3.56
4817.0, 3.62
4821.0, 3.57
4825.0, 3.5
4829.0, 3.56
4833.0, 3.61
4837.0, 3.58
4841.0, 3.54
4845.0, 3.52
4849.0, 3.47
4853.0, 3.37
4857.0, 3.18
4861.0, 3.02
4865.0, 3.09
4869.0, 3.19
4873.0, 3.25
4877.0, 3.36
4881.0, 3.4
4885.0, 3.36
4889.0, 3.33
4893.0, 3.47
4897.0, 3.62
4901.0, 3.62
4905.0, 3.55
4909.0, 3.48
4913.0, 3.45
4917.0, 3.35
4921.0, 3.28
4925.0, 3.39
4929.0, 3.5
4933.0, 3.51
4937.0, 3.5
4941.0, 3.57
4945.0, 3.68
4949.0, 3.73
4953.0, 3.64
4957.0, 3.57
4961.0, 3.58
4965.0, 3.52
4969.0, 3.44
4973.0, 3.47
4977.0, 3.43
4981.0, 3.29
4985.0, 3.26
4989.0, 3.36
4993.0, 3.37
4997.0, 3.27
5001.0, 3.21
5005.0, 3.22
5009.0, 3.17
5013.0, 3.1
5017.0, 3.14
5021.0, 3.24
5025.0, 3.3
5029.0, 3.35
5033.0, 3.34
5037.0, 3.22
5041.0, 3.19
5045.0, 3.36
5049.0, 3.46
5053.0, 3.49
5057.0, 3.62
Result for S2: 0.5 angstrom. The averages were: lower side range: 3.57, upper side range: 3.28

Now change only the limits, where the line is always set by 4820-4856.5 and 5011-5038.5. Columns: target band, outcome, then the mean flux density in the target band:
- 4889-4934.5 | -0.9 angstrom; 3.47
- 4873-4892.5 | 0.5 angstrom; 3.36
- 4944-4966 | -1.8 angstrom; 3.62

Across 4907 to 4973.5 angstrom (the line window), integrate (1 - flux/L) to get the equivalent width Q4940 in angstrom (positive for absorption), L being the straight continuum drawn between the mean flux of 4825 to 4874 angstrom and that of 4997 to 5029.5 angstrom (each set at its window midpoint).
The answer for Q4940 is -4.6 angstrom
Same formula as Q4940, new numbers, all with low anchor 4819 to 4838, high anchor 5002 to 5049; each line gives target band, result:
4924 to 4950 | -1.3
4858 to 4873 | 1.6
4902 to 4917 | -0.2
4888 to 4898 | 0.0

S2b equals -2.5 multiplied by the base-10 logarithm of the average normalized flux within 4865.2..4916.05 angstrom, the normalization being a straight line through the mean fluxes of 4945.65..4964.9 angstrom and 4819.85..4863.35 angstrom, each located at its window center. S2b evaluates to 0.035 mag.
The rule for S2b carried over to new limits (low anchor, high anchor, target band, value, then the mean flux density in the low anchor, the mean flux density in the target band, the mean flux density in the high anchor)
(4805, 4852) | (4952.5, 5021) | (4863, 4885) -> 0.07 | 3.54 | 3.27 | 3.35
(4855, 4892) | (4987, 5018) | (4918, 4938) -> -0.06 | 3.25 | 3.43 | 3.23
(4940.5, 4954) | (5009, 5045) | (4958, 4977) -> 0.02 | 3.67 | 3.5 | 3.24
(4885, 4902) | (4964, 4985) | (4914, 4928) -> 0.03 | 3.49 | 3.36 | 3.41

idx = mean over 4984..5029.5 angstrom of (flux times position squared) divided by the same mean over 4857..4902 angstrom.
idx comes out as 1.0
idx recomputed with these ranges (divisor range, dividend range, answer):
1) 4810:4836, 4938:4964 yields 1.07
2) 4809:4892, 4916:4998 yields 1.06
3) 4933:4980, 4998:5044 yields 0.93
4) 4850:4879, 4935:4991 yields 1.13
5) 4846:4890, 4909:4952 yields 1.09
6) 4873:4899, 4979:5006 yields 1.01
